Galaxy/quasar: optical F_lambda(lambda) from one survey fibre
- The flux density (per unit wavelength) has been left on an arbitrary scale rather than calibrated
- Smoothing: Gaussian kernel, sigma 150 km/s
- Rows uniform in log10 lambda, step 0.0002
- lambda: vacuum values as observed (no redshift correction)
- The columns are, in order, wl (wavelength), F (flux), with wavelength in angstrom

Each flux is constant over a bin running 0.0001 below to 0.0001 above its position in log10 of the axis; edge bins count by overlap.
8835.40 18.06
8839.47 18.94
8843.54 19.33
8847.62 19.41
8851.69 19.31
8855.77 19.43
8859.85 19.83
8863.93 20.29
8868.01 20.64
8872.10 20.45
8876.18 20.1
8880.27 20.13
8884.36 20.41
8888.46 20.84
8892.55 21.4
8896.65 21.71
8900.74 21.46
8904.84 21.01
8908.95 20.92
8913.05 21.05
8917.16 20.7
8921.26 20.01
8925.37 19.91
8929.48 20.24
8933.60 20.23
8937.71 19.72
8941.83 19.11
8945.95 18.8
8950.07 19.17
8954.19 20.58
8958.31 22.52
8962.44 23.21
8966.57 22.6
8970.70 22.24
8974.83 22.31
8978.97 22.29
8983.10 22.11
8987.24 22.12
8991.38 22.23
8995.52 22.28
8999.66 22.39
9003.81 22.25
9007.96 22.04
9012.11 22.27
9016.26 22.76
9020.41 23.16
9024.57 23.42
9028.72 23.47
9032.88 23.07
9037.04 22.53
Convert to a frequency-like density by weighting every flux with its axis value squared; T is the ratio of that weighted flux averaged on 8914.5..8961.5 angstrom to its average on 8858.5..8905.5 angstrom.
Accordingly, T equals 0.99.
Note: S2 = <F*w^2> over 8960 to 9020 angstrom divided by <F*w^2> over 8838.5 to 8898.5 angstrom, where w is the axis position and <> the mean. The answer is 1.14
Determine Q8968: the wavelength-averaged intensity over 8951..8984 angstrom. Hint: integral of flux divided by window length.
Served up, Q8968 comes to 22.1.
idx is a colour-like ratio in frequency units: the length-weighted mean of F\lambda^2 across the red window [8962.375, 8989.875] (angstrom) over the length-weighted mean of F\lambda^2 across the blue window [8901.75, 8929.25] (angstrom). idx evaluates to 1.10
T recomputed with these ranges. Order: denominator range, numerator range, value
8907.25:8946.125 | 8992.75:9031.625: 1.15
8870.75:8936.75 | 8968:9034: 1.11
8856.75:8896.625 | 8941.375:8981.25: 1.06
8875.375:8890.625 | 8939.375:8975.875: 1.05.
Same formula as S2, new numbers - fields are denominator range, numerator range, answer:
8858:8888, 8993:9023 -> 1.14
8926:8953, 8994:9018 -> 1.16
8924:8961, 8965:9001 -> 1.12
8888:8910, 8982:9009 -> 1.07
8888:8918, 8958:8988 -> 1.08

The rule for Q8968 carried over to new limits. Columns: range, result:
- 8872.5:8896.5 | 20.7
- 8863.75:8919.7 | 20.8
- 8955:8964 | 22.5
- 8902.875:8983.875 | 20.9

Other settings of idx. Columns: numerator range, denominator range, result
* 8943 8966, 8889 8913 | 1.00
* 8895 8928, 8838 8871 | 1.07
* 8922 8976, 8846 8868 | 1.07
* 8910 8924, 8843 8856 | 1.08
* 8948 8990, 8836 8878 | 1.14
